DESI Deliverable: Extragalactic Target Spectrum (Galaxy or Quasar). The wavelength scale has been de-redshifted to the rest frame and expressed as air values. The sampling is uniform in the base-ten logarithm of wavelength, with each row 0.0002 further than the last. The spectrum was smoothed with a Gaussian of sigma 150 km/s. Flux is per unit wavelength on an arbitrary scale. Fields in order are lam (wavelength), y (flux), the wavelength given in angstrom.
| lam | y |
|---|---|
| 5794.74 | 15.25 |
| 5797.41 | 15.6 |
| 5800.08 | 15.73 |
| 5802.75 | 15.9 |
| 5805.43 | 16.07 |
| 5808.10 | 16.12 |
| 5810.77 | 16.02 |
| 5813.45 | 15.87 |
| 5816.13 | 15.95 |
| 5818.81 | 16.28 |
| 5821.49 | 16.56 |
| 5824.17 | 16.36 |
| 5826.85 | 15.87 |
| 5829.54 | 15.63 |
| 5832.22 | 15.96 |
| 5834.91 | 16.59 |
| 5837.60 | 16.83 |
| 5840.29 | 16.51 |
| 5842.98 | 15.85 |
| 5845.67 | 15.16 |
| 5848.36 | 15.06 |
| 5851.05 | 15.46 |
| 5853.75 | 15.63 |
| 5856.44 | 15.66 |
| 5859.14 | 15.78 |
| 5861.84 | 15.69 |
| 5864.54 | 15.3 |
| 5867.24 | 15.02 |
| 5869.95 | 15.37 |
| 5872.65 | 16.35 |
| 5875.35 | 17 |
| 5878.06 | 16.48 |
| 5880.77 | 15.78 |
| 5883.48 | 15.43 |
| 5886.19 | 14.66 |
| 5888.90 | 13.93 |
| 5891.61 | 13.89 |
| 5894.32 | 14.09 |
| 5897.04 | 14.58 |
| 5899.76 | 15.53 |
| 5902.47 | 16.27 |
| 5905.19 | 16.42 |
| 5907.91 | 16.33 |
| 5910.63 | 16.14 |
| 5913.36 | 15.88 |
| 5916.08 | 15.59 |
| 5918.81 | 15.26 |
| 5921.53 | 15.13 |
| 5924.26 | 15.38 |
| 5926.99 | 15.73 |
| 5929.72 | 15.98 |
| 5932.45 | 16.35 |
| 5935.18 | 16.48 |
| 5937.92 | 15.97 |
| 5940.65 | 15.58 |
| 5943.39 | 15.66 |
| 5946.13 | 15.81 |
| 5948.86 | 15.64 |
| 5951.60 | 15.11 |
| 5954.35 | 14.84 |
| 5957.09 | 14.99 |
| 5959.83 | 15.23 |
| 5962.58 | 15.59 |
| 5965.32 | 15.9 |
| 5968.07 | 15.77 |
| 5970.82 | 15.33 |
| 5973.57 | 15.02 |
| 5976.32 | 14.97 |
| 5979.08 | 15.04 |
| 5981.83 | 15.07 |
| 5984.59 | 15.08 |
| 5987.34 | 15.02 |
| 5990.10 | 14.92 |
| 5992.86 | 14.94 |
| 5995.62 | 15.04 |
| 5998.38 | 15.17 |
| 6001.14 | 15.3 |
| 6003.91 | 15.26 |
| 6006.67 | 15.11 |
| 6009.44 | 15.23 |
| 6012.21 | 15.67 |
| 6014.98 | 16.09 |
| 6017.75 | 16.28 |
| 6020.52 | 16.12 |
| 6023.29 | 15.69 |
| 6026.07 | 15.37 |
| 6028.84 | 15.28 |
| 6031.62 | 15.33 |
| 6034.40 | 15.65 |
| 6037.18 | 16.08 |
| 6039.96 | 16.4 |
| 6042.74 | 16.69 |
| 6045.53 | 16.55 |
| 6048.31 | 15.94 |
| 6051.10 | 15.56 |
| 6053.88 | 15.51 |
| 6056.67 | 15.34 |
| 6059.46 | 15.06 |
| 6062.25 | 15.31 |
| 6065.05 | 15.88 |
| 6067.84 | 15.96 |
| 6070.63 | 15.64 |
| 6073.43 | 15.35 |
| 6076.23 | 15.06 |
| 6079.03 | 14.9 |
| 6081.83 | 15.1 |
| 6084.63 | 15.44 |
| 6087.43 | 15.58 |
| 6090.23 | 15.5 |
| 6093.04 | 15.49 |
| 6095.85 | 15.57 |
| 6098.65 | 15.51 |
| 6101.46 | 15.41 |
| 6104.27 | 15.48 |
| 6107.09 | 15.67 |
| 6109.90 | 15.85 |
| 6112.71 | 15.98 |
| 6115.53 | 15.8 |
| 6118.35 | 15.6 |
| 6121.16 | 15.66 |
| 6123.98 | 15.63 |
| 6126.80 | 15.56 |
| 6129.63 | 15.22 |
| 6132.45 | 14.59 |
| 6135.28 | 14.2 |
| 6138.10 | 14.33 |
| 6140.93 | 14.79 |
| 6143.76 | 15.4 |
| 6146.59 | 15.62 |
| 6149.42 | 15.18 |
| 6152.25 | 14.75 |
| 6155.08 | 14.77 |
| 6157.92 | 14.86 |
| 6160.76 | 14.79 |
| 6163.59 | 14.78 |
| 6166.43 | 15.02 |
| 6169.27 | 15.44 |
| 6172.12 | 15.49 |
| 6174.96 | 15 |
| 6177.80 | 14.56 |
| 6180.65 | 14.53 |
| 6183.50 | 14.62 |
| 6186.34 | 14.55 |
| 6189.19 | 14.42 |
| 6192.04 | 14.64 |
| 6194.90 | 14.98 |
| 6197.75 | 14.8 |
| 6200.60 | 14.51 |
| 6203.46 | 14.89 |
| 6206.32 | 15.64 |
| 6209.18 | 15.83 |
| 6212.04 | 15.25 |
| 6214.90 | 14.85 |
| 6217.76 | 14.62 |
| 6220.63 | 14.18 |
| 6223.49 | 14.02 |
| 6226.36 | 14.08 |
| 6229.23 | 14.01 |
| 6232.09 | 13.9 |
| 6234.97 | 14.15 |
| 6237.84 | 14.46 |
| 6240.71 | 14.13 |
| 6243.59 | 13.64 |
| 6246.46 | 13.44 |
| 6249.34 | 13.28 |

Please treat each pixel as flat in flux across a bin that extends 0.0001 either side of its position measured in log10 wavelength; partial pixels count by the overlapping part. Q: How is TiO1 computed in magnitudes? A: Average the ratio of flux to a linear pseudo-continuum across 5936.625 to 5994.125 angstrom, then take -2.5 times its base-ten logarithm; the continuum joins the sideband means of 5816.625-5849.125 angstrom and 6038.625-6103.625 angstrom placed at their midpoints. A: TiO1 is 0.03 mag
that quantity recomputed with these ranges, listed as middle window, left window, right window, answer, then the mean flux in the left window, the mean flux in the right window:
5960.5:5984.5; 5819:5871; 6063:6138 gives 0.022 mag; 15.8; 15.4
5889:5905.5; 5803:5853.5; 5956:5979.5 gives 0.050 mag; 16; 15.3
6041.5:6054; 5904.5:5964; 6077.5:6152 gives -0.044 mag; 15.7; 15.3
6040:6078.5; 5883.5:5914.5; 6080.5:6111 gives -0.016 mag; 15.3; 15.5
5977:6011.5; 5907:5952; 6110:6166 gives 0.034 mag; 15.8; 15.1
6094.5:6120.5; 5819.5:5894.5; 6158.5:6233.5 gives -0.047 mag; 15.7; 14.7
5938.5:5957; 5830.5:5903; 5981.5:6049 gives 0.009 mag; 15.5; 15.6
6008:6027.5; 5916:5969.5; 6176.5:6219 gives -0.028 mag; 15.6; 14.8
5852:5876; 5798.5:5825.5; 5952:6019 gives 0.009 mag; 16.1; 15.3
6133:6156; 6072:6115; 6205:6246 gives 0.014 mag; 15.5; 14.5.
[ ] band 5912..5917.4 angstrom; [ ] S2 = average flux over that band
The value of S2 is 15.7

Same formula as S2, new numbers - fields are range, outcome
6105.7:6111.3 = 15.8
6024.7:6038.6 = 15.5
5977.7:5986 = 15.1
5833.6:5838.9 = 16.7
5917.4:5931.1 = 15.5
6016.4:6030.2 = 15.8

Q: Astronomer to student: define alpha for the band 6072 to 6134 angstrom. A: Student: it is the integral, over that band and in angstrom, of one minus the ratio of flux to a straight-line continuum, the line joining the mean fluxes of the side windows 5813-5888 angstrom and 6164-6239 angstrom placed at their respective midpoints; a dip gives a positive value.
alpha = -1.7 angstrom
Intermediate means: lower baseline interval 15.8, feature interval 15.4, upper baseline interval 14.7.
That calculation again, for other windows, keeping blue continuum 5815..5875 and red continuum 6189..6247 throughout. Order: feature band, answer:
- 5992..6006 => 0.15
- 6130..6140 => 0.23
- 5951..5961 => 0.28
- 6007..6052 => -1.94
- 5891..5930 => 0.35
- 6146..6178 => -0.66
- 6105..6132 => -1.35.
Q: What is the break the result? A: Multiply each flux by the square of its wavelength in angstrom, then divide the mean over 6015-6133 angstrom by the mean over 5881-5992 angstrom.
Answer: 1.06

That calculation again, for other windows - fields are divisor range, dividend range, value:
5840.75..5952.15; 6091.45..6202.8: 1.05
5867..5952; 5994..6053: 1.05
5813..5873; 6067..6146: 1.06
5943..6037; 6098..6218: 1.04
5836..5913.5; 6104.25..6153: 1.07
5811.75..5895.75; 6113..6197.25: 1.06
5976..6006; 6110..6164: 1.05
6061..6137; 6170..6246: 0.98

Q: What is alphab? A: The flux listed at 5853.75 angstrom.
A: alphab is 15.63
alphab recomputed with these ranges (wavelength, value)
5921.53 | 15.13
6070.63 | 15.64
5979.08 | 15.04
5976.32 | 14.97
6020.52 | 16.12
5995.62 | 15.04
